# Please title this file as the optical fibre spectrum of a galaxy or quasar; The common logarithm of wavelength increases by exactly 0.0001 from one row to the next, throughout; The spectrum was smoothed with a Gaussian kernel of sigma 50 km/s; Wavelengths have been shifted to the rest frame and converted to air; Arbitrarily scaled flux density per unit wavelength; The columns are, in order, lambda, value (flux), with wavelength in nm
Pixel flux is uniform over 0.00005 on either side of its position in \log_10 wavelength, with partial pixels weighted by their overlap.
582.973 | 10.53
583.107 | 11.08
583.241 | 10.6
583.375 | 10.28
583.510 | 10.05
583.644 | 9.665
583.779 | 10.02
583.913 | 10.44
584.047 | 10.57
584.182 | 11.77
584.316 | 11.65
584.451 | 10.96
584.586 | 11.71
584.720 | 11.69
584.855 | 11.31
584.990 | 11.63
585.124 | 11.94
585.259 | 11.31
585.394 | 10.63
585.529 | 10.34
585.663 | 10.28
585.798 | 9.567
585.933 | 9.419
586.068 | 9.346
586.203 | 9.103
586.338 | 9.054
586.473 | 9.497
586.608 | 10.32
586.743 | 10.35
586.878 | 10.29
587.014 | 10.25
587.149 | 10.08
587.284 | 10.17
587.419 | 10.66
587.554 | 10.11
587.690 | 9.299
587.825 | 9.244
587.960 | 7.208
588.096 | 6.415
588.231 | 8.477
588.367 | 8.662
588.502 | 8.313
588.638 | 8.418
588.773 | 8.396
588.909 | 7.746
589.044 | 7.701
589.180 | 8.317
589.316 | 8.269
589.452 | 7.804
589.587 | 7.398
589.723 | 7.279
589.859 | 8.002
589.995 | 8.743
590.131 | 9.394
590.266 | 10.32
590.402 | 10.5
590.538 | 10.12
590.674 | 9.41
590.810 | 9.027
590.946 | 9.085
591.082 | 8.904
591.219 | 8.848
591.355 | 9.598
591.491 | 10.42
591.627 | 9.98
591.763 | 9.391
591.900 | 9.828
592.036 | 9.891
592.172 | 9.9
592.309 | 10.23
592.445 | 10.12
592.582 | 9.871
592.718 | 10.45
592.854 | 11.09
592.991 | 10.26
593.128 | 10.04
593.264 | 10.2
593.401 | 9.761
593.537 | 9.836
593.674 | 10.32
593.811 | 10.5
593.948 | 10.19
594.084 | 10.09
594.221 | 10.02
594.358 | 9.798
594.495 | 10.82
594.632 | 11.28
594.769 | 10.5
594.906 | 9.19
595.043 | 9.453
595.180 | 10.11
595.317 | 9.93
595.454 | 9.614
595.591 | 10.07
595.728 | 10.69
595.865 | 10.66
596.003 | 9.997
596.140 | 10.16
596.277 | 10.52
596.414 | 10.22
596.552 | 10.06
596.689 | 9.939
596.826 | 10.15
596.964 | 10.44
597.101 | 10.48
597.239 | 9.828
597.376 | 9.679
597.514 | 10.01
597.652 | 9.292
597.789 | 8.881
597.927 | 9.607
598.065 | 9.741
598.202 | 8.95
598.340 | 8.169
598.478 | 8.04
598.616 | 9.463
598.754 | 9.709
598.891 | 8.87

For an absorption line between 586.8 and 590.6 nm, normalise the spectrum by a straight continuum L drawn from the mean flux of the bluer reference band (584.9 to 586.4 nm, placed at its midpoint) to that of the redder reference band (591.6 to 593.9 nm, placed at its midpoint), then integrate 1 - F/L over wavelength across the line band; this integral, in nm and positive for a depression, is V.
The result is 0.502 nm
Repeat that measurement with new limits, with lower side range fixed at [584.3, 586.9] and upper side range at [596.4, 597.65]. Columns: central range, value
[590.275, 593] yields 0.108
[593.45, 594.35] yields 0.003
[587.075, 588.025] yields 0.080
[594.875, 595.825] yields 0.018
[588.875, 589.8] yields 0.229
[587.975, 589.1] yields 0.260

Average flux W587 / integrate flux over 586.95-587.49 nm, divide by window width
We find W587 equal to 10.3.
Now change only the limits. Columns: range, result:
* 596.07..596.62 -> 10.2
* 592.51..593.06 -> 10.4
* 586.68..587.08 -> 10.3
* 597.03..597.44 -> 10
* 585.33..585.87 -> 10.2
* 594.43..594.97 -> 10.5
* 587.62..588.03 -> 8.57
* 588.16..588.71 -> 8.46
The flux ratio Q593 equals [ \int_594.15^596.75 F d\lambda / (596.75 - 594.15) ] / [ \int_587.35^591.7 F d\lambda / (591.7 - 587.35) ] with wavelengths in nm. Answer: 1.2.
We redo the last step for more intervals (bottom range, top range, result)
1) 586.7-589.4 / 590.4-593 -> 1.10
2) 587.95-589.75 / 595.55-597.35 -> 1.29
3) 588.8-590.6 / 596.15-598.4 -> 1.14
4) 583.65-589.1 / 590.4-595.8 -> 1.01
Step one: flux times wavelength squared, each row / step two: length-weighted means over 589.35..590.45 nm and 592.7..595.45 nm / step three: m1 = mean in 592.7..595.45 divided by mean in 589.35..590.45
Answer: 1.2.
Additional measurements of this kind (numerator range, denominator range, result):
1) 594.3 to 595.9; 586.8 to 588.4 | 1.13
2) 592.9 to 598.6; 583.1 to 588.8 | 1.03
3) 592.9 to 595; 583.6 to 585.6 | 0.95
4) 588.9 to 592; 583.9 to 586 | 0.84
